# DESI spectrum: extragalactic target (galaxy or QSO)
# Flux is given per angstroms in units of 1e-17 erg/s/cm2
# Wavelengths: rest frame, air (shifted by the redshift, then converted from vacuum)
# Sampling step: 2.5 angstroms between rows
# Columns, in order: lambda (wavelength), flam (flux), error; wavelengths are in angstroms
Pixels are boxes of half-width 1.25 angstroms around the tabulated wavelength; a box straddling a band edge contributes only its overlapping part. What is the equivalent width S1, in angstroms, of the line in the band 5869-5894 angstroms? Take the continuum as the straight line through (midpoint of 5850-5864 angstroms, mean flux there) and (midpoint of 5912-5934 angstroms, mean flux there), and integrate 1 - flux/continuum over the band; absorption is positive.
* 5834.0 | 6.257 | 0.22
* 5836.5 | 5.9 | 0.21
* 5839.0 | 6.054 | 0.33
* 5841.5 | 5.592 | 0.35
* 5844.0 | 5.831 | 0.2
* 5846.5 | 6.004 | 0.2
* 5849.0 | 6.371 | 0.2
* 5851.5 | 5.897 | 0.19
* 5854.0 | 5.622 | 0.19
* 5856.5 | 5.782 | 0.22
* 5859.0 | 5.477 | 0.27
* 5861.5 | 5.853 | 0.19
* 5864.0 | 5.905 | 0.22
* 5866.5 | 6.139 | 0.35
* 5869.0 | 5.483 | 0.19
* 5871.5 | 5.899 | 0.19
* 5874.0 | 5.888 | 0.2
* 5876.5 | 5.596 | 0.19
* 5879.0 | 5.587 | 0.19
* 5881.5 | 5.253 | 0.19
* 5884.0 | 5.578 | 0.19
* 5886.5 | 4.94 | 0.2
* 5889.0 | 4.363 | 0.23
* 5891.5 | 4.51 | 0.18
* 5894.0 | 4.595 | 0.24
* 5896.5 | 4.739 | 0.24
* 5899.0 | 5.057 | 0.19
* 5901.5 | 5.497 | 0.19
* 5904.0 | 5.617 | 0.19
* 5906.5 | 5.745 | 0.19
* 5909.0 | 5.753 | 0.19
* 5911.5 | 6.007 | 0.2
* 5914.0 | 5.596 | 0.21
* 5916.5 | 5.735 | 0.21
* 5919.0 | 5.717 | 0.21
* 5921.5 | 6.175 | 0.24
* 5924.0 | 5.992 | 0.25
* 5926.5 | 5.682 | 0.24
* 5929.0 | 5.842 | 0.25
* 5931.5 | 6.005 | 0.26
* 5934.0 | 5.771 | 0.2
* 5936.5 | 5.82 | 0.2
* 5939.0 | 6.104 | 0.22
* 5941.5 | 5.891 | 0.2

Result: 2.3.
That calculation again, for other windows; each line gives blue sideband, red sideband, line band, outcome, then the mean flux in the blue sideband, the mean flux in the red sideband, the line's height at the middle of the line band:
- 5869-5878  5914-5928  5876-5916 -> 3.5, 5.75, 5.84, 5.79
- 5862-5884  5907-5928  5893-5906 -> 1.4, 5.72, 5.83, 5.78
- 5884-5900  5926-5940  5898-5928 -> -2.2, 4.76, 5.88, 5.33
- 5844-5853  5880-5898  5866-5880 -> -1.1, 6.04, 4.87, 5.33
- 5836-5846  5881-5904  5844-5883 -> -2.3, 5.85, 4.97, 5.47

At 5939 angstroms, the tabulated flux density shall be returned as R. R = 6.104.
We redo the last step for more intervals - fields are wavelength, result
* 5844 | 5.831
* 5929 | 5.842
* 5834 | 6.257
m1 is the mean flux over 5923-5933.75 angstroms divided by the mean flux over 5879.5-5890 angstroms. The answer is 1.15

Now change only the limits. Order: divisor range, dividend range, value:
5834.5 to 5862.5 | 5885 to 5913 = 0.88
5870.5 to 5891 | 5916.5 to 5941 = 1.10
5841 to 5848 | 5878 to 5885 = 0.93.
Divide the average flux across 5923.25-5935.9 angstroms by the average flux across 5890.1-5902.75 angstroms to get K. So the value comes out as 1.20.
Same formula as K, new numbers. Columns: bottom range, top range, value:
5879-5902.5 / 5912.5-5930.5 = 1.17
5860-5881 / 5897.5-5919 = 0.97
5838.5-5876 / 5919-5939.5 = 1.01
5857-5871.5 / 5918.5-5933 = 1.02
